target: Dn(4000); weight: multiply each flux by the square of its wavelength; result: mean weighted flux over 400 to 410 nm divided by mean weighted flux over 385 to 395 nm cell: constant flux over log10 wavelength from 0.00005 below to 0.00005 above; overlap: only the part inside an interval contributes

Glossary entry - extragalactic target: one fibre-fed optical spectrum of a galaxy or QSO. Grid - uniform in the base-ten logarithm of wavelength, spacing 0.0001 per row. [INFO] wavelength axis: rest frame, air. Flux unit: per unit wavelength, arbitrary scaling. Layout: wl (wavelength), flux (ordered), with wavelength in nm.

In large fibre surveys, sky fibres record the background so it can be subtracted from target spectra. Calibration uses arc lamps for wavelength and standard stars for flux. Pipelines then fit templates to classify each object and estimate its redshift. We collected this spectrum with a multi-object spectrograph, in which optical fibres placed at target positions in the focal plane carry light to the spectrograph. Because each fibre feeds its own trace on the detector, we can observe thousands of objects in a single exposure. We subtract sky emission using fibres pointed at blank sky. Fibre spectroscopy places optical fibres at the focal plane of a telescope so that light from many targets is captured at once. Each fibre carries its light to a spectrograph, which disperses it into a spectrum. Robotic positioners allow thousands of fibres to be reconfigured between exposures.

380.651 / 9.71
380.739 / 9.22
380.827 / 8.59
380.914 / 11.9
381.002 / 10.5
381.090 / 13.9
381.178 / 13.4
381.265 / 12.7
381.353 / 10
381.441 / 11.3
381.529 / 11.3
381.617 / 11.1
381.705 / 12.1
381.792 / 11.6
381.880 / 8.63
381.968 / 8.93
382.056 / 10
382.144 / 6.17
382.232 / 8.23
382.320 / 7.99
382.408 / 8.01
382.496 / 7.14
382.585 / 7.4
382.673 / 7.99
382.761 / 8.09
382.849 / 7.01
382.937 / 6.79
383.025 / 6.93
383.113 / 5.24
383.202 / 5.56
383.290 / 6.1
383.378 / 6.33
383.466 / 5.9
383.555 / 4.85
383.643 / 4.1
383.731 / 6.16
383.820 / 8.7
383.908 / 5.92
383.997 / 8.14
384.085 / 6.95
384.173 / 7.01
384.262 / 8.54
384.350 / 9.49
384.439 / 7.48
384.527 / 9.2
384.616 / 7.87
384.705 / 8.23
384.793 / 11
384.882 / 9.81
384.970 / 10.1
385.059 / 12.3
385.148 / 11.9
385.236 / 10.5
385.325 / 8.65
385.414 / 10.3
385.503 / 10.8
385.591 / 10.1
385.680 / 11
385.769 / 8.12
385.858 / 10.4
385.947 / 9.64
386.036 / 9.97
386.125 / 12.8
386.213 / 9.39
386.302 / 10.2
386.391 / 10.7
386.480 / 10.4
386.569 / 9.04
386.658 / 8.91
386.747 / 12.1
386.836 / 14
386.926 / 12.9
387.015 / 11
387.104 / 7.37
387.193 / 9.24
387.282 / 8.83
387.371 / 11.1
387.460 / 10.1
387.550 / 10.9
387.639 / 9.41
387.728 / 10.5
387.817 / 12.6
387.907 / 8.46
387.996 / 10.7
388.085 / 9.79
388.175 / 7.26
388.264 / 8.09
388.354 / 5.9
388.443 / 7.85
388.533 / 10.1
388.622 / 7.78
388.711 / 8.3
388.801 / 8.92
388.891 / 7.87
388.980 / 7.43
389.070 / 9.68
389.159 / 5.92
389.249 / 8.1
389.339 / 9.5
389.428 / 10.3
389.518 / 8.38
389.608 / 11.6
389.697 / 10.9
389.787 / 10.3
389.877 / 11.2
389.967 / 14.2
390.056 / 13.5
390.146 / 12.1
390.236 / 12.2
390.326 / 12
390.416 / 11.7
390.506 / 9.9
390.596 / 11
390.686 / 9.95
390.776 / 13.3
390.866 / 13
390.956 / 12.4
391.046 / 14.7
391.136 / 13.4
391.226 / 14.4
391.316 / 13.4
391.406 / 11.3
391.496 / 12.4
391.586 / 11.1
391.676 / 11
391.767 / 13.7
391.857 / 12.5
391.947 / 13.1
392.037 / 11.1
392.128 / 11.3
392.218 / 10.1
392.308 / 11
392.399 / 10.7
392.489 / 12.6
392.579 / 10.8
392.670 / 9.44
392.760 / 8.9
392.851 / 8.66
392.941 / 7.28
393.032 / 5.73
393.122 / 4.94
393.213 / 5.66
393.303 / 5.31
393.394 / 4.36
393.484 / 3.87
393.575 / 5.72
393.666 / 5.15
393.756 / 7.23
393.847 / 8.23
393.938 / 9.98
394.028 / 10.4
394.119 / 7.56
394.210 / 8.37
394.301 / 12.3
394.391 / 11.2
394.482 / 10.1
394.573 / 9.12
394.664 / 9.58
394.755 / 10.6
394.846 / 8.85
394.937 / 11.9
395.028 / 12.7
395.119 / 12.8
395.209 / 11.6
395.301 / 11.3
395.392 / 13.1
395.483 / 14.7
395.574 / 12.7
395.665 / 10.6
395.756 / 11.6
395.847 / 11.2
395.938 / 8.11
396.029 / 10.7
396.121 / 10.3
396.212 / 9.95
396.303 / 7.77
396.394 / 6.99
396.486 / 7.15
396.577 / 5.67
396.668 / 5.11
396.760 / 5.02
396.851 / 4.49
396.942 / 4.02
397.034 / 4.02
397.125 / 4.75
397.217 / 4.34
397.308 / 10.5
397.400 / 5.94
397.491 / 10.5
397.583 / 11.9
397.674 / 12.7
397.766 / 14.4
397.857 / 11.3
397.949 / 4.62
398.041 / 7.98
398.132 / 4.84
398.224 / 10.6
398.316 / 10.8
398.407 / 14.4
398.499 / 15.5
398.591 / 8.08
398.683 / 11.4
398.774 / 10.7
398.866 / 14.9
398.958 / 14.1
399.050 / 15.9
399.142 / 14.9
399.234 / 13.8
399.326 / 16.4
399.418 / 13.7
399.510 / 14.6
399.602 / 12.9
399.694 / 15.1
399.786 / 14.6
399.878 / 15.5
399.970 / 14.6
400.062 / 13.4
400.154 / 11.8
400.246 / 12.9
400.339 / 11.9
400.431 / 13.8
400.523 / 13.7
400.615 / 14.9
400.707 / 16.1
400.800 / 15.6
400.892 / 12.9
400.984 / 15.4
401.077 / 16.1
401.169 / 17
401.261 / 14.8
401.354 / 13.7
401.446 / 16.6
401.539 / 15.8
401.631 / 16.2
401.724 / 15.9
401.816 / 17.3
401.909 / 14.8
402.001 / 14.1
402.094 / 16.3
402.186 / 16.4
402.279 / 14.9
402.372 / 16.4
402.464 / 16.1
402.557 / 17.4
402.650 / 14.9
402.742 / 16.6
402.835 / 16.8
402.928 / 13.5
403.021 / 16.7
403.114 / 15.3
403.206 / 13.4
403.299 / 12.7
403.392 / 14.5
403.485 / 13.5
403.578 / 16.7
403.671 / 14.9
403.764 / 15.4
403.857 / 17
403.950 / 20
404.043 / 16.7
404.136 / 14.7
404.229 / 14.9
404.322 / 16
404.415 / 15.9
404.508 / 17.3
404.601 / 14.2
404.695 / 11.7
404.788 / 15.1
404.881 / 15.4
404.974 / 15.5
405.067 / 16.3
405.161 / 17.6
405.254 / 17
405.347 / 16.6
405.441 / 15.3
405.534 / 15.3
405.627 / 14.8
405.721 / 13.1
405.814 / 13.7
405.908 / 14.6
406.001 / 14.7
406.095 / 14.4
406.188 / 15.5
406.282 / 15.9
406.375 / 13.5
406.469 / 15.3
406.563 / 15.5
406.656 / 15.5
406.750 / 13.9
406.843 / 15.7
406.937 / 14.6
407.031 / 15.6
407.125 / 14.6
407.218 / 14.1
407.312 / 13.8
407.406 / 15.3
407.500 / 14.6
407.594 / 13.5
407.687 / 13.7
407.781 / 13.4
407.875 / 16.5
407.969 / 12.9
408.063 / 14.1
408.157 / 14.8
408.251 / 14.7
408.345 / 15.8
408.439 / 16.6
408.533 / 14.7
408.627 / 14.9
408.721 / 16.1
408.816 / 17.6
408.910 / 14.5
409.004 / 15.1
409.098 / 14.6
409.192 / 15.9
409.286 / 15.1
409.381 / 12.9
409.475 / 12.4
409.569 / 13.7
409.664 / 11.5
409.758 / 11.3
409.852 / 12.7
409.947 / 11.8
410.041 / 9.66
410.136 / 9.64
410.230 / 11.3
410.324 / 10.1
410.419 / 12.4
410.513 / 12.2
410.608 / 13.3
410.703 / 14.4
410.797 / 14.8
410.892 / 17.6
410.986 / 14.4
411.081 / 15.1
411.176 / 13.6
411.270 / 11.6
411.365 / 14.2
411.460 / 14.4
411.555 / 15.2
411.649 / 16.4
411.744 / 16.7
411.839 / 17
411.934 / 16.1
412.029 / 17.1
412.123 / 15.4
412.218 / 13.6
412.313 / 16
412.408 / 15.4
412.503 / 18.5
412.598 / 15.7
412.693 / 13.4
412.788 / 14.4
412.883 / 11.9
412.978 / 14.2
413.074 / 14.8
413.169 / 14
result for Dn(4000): 1.61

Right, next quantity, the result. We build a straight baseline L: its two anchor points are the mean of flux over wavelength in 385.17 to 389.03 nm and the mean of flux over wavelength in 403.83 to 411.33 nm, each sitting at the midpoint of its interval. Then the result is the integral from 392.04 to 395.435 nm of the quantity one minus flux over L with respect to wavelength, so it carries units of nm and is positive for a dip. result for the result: 0.64 nm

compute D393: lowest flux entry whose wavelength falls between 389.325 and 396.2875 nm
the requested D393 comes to 3.87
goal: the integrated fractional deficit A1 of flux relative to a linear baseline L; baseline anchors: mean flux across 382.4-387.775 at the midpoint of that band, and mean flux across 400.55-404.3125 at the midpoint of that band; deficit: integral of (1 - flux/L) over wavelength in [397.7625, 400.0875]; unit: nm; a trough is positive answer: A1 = 0.27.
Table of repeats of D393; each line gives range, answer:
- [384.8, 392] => 5.9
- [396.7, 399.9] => 4.02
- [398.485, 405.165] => 8.08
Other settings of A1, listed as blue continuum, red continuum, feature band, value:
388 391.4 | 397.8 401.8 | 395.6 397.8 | 0.76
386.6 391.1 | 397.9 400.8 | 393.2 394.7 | 0.47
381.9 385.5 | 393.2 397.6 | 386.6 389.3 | -0.38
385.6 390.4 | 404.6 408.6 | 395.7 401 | 0.73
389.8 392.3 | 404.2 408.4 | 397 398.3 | 0.47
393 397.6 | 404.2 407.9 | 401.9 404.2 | -0.42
